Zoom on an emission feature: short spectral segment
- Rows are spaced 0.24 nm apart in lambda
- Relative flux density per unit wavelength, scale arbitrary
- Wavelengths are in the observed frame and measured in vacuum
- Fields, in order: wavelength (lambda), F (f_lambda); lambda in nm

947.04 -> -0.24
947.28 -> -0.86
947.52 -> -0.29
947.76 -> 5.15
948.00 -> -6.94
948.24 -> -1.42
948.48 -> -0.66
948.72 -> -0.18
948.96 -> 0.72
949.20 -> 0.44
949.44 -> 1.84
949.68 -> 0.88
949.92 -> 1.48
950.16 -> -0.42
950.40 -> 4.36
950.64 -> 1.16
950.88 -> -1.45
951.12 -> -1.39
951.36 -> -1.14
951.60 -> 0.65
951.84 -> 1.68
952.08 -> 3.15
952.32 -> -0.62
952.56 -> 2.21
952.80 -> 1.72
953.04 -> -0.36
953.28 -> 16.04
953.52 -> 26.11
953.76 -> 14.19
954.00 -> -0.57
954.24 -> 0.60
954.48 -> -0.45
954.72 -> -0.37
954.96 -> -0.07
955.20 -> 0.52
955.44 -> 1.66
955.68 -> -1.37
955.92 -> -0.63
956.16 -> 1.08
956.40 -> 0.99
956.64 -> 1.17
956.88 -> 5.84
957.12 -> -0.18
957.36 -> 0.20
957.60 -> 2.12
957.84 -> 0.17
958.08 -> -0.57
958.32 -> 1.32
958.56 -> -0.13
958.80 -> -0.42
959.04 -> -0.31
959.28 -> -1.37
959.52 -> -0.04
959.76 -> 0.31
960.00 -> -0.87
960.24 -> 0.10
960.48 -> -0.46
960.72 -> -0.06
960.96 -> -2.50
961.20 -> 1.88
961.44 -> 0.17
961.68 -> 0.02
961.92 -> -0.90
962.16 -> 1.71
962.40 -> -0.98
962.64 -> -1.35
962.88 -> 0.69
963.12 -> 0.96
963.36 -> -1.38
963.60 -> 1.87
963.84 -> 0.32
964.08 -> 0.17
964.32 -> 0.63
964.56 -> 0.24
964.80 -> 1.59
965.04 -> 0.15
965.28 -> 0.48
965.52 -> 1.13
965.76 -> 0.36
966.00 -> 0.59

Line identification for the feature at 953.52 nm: [O III] 5007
